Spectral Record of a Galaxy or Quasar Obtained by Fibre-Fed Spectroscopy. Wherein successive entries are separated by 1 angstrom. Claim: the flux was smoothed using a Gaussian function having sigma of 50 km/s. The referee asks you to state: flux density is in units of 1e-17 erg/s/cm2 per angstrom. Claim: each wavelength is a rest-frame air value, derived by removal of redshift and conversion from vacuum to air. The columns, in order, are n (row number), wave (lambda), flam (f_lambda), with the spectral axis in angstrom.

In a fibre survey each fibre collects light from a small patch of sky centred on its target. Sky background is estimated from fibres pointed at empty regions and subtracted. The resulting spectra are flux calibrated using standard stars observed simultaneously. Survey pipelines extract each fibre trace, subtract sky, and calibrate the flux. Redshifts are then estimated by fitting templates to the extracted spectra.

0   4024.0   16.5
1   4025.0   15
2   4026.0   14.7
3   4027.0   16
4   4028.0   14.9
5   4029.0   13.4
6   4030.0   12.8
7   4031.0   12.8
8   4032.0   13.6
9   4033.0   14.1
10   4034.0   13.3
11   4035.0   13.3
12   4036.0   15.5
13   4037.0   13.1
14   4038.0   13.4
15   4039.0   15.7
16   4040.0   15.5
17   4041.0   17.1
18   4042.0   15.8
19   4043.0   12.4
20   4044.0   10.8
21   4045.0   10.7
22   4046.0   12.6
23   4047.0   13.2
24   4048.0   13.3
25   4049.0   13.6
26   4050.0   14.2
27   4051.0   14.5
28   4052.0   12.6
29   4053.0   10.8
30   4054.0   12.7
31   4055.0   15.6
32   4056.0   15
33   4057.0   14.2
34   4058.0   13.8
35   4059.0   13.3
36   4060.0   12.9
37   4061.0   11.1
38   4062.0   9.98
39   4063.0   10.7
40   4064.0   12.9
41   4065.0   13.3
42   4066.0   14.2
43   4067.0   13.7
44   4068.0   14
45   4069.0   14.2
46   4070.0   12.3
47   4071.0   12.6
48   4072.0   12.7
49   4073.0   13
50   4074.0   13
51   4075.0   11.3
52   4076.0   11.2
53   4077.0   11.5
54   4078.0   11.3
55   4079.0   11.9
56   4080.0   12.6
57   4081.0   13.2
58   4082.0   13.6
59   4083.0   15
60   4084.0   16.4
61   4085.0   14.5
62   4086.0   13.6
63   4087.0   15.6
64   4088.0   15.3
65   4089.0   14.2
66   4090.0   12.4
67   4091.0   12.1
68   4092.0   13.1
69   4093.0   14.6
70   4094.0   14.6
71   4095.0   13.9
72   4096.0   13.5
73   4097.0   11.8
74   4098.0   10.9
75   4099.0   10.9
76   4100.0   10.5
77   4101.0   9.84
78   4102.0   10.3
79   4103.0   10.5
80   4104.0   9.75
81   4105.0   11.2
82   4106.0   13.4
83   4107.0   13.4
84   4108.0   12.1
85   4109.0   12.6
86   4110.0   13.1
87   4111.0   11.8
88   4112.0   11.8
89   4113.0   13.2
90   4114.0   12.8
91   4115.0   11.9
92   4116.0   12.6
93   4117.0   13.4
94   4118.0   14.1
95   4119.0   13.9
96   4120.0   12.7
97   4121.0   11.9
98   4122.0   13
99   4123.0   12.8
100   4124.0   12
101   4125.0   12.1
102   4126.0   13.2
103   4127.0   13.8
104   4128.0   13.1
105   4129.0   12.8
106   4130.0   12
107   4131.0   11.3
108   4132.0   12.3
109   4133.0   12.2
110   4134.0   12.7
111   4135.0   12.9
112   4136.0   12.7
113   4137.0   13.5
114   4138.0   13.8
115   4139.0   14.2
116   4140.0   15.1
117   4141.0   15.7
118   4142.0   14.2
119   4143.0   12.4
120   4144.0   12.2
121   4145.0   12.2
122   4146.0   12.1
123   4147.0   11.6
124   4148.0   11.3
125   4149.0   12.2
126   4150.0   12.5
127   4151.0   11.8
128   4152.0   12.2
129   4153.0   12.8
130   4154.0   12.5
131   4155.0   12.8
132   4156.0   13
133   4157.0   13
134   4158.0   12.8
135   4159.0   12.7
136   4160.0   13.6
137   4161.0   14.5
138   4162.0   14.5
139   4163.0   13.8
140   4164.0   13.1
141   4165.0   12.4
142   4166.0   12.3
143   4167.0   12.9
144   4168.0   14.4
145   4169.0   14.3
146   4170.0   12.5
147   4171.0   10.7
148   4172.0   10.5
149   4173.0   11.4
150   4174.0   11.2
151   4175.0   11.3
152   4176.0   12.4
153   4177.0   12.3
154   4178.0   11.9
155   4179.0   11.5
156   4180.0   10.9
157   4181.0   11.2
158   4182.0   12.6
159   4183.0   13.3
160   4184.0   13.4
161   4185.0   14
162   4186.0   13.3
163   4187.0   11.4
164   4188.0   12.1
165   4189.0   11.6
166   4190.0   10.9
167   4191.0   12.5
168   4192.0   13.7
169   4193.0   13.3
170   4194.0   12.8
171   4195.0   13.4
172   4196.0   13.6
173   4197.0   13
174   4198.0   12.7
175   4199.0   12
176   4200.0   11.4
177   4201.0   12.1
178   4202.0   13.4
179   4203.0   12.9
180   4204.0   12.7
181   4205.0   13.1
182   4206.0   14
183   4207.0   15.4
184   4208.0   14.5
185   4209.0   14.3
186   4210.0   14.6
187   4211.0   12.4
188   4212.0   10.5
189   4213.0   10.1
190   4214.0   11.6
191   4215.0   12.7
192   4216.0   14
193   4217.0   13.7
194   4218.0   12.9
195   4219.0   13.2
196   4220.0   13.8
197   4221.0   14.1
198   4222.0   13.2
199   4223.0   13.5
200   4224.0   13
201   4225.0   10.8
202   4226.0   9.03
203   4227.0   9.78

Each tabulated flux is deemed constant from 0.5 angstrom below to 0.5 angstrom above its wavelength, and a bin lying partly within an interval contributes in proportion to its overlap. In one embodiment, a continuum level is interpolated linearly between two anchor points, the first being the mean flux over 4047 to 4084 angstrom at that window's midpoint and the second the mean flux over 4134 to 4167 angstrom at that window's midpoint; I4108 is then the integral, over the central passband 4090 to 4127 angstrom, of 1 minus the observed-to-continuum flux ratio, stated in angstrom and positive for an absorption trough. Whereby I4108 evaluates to 1.7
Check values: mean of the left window 13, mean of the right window 13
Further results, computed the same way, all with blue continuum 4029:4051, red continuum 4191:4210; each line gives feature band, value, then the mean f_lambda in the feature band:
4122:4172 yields 2.0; 12.9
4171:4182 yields 1.5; 11.5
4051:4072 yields 0.9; 13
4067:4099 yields 0.9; 13.2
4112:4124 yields 0.6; 12.9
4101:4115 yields 1.6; 11.9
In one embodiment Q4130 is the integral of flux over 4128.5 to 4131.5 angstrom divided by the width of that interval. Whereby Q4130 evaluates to 12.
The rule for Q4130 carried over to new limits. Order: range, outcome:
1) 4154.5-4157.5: 12.9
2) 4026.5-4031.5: 14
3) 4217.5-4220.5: 13.3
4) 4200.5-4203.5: 12.8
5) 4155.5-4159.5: 12.9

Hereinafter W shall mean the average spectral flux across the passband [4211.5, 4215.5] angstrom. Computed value 11.2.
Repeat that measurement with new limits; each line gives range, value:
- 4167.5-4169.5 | 14.4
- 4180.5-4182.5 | 11.9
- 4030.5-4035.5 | 13.4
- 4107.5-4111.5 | 12.4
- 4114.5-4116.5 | 12.2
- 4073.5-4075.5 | 12.2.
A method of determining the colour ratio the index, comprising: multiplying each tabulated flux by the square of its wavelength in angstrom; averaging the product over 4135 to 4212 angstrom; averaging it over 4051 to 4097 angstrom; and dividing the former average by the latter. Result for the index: 1.02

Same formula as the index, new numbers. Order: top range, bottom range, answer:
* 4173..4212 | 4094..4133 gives 1.07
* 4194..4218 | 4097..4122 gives 1.13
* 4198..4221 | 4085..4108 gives 1.09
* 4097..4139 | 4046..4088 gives 0.96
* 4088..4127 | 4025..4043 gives 0.90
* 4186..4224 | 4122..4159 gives 1.04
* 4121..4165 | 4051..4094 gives 1.01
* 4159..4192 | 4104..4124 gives 1.02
